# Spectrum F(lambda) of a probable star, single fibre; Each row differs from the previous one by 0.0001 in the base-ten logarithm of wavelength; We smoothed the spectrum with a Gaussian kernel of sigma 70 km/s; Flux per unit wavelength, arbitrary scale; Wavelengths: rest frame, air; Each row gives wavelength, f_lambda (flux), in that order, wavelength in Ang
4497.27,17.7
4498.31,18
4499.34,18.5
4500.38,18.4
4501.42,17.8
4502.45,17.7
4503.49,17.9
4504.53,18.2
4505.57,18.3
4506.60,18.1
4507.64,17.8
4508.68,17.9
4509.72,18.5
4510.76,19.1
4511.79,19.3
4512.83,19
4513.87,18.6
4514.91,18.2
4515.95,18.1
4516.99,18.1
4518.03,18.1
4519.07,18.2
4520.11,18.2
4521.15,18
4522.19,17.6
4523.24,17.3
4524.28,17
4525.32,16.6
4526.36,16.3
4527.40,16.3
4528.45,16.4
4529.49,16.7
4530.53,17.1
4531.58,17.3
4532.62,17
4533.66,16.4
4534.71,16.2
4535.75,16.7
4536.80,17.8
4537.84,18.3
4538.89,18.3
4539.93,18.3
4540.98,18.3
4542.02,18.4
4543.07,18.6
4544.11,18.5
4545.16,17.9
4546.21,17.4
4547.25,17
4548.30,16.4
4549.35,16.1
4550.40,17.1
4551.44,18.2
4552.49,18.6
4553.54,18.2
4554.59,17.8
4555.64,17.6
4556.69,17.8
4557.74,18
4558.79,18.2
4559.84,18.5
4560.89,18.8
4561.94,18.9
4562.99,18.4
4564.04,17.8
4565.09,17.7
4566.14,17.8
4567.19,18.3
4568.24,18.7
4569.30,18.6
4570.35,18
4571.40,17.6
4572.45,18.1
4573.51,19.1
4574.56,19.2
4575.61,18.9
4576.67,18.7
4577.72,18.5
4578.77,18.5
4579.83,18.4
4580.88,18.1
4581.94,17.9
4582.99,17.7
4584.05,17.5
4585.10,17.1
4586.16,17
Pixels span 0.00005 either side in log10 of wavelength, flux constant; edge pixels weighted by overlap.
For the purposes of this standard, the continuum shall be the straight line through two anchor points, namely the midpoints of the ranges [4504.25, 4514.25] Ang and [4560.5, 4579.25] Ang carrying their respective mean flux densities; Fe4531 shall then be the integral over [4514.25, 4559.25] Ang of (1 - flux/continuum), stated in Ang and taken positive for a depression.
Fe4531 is 2.2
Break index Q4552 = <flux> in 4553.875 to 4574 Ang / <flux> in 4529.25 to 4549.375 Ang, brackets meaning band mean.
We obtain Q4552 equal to 1.04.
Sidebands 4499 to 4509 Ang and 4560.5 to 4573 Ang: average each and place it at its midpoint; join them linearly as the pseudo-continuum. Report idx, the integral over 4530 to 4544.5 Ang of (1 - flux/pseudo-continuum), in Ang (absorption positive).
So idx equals 0.4 Ang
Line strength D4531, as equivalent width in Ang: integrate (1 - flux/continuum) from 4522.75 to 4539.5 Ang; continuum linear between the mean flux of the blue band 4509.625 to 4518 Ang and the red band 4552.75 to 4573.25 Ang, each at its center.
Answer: 1.3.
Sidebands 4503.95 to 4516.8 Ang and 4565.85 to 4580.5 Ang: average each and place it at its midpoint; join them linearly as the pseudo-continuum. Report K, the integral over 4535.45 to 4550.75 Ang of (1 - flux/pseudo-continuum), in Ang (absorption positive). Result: 0.6 Ang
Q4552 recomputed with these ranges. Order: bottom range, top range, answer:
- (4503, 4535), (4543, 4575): 1.02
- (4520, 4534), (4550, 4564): 1.07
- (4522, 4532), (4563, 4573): 1.08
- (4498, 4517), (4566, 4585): 1.00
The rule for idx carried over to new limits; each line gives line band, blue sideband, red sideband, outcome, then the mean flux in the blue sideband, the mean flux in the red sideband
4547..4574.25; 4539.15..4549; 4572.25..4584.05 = 0.21 Ang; 17.9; 18.4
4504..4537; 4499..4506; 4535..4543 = 0.74 Ang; 18.1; 18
